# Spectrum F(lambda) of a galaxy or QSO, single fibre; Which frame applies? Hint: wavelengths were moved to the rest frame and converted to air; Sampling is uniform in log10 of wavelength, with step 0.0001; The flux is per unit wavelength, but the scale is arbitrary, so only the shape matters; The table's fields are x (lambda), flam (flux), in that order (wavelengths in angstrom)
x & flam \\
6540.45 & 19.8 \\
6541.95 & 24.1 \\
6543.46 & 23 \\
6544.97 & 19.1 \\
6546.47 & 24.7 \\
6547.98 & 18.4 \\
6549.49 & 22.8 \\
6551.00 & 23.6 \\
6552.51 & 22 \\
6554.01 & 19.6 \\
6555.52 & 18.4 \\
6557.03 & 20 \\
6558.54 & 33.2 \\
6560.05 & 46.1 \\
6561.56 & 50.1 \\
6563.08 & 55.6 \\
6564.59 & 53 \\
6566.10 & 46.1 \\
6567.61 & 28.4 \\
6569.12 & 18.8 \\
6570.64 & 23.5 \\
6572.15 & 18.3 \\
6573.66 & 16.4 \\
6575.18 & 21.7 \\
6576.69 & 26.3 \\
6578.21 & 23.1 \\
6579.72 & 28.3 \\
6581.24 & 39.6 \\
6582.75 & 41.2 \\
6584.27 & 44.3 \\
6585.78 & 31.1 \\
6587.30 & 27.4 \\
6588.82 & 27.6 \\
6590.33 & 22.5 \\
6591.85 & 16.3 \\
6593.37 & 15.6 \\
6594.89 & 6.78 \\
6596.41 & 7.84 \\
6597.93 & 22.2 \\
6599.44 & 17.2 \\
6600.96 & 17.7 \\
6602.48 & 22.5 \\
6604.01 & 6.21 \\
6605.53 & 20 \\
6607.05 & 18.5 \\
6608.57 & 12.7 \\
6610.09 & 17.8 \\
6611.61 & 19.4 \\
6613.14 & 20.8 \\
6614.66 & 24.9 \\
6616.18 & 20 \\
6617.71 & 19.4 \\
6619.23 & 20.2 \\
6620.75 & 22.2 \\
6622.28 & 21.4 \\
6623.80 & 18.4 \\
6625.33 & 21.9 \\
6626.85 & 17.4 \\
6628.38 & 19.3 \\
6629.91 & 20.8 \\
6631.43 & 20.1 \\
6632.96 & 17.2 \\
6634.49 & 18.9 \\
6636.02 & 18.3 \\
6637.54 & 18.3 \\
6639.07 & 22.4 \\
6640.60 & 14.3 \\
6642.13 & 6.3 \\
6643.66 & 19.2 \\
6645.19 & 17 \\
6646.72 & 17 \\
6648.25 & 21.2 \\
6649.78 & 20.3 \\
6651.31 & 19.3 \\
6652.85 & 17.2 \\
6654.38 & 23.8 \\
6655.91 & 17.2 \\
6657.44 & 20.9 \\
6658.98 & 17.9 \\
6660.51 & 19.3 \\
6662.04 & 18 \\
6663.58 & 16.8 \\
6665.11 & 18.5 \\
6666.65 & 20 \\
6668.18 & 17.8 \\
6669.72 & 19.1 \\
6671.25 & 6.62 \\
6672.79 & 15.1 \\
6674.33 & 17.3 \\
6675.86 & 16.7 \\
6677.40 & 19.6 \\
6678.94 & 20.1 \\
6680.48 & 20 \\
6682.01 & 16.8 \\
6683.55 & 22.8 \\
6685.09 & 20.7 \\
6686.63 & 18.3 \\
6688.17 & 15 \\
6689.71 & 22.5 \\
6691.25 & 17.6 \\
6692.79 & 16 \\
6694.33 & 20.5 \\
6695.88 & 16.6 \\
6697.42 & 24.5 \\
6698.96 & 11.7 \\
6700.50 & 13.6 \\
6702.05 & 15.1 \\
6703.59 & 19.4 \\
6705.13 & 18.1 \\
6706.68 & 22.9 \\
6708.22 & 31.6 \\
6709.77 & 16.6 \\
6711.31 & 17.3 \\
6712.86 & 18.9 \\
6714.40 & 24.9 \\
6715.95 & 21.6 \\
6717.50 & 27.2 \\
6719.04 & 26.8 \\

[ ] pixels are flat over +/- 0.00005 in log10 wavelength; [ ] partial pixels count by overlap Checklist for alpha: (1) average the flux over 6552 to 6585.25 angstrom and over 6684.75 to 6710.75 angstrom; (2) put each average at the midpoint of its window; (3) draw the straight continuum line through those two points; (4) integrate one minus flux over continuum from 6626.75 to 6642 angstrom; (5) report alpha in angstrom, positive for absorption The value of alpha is 4.2 angstrom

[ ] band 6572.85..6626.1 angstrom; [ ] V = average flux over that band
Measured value 21.7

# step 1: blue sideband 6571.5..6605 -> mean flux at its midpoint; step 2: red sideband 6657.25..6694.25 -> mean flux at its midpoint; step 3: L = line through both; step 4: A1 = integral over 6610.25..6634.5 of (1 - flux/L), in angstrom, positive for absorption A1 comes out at 0.9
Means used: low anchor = 22.7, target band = 20.1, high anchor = 18.1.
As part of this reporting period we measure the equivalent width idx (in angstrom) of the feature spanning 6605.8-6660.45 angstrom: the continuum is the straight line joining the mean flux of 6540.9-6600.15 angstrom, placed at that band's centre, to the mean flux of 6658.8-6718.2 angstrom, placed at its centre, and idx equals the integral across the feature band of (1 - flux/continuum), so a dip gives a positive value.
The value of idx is 8.67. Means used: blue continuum 26.7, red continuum 18.8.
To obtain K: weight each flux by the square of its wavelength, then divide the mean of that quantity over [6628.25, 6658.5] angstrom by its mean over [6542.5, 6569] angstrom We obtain 0.6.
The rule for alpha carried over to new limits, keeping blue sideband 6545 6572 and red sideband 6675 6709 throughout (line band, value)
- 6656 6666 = 1.5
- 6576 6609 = 6.0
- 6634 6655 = 4.5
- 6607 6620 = 3.2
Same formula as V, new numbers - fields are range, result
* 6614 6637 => 20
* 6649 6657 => 19.6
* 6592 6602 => 14.9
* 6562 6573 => 35.1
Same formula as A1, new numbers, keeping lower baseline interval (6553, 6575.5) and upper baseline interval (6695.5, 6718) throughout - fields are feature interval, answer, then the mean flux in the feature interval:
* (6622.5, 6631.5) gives 2.3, 19.7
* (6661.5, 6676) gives 4.1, 16.6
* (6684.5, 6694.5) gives 1.3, 18.5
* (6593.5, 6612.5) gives 8.4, 15.8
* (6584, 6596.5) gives 3.1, 22.1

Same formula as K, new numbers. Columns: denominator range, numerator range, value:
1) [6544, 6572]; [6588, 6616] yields 0.60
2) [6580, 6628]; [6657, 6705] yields 0.86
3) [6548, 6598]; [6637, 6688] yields 0.67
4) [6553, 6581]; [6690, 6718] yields 0.67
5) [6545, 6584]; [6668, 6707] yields 0.62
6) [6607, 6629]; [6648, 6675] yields 0.93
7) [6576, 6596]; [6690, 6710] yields 0.74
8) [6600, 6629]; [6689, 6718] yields 1.07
